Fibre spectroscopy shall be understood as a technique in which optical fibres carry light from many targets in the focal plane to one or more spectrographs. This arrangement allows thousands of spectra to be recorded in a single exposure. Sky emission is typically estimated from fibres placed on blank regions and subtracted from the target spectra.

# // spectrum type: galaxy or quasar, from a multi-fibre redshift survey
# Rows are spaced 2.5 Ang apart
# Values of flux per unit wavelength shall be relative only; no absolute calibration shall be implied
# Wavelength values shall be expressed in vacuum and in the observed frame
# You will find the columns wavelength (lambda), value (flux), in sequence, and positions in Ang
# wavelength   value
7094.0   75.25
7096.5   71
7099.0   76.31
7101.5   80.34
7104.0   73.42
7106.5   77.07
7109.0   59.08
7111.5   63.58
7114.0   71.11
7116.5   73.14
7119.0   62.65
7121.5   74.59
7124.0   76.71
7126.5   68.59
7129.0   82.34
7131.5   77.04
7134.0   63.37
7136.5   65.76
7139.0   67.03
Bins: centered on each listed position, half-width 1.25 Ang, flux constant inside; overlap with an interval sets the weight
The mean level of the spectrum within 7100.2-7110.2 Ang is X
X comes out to 72.6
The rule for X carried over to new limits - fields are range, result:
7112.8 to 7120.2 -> 69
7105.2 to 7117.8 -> 68.8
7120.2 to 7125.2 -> 75.5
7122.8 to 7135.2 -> 73.6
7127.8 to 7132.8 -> 79.5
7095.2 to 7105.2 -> 75.3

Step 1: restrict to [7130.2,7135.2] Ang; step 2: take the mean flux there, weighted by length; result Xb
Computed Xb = 70.4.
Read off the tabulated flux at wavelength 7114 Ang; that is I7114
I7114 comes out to 71.11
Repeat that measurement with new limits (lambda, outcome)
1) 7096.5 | 71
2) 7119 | 62.65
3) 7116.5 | 73.14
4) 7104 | 73.42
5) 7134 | 63.37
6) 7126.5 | 68.59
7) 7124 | 76.71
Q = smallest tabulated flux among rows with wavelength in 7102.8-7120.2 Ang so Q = 59.08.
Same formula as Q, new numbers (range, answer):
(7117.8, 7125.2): 62.65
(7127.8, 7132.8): 77.04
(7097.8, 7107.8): 73.42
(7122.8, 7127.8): 68.59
